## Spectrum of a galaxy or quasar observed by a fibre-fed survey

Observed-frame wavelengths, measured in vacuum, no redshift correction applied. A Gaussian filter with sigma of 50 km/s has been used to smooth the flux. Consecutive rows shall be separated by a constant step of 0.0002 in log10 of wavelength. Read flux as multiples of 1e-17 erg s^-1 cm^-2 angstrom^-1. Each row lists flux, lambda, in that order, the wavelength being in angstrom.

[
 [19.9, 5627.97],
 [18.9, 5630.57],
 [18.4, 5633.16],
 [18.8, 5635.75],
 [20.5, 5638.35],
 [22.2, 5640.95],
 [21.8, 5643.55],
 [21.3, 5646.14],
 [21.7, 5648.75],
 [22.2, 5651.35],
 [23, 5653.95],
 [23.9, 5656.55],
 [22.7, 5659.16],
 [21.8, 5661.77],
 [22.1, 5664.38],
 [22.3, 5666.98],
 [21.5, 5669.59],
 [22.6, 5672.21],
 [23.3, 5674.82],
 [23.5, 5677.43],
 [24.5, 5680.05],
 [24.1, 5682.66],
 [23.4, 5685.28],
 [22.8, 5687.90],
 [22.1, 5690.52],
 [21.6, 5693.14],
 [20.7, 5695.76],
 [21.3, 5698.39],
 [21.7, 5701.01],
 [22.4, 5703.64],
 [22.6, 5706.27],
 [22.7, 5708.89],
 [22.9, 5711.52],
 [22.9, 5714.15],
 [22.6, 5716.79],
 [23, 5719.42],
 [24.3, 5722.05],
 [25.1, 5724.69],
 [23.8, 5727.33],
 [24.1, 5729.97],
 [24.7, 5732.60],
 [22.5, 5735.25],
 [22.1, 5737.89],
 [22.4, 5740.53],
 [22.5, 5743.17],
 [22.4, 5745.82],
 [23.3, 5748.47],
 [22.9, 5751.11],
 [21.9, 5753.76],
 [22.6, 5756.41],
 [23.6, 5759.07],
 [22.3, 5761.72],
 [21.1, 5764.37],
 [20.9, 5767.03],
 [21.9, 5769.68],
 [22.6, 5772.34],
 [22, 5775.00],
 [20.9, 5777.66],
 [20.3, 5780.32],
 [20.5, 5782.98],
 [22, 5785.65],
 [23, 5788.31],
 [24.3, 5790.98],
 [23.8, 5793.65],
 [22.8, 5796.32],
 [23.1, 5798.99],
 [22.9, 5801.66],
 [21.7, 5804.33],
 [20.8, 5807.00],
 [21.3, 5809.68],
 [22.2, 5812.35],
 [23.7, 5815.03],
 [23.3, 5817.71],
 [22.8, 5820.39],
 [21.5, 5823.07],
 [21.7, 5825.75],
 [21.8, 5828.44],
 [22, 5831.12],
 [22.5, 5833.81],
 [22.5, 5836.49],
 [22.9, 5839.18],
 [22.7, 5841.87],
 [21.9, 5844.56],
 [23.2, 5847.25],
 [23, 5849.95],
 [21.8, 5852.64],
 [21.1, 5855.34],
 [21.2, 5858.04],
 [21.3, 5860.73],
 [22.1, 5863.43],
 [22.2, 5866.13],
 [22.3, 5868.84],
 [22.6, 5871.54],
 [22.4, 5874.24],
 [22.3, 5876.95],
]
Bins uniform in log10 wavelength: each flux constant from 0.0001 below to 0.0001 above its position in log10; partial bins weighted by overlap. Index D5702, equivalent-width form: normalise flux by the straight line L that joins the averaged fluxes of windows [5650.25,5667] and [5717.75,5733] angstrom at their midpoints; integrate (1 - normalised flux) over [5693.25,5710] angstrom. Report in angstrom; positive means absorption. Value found 1.21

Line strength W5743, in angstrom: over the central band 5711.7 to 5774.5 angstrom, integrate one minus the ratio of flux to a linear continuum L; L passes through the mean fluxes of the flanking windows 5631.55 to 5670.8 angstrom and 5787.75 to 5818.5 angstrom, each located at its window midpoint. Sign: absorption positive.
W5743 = -1.6 angstrom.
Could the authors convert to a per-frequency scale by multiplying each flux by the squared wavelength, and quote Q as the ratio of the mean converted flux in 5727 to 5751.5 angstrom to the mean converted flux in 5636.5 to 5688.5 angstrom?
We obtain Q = 1.05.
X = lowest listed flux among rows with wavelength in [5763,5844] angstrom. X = 20.3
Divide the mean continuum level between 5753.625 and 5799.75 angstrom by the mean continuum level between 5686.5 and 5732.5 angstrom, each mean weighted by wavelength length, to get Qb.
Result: 0.97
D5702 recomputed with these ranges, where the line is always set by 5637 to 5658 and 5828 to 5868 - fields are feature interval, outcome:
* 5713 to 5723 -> -0.5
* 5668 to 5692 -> -1.1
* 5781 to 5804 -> -0.6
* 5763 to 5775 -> 0.2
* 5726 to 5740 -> -0.8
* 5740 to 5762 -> -0.6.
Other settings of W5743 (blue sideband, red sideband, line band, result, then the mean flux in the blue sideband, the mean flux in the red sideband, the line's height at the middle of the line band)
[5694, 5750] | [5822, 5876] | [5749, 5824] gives 0.8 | 22.8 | 22.1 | 22.5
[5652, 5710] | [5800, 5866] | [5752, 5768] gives 0.2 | 22.6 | 22.2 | 22.4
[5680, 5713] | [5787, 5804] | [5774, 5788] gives 1.1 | 22.5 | 23.2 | 23.1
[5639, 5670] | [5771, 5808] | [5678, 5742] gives -2.1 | 22.2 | 22.2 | 22.2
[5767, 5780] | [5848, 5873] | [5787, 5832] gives -1.5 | 21.6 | 22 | 21.8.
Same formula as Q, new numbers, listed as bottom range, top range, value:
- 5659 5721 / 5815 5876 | 1.04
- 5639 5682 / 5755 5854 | 1.04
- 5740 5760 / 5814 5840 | 1.02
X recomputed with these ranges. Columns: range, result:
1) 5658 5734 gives 20.7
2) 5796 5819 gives 20.8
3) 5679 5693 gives 22.1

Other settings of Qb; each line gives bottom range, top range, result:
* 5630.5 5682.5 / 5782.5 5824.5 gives 1.02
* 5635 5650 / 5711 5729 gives 1.11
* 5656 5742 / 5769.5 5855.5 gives 0.98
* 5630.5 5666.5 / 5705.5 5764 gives 1.07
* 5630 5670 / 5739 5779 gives 1.03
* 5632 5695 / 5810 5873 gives 1.00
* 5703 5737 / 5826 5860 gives 0.95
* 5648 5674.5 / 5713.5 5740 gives 1.05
